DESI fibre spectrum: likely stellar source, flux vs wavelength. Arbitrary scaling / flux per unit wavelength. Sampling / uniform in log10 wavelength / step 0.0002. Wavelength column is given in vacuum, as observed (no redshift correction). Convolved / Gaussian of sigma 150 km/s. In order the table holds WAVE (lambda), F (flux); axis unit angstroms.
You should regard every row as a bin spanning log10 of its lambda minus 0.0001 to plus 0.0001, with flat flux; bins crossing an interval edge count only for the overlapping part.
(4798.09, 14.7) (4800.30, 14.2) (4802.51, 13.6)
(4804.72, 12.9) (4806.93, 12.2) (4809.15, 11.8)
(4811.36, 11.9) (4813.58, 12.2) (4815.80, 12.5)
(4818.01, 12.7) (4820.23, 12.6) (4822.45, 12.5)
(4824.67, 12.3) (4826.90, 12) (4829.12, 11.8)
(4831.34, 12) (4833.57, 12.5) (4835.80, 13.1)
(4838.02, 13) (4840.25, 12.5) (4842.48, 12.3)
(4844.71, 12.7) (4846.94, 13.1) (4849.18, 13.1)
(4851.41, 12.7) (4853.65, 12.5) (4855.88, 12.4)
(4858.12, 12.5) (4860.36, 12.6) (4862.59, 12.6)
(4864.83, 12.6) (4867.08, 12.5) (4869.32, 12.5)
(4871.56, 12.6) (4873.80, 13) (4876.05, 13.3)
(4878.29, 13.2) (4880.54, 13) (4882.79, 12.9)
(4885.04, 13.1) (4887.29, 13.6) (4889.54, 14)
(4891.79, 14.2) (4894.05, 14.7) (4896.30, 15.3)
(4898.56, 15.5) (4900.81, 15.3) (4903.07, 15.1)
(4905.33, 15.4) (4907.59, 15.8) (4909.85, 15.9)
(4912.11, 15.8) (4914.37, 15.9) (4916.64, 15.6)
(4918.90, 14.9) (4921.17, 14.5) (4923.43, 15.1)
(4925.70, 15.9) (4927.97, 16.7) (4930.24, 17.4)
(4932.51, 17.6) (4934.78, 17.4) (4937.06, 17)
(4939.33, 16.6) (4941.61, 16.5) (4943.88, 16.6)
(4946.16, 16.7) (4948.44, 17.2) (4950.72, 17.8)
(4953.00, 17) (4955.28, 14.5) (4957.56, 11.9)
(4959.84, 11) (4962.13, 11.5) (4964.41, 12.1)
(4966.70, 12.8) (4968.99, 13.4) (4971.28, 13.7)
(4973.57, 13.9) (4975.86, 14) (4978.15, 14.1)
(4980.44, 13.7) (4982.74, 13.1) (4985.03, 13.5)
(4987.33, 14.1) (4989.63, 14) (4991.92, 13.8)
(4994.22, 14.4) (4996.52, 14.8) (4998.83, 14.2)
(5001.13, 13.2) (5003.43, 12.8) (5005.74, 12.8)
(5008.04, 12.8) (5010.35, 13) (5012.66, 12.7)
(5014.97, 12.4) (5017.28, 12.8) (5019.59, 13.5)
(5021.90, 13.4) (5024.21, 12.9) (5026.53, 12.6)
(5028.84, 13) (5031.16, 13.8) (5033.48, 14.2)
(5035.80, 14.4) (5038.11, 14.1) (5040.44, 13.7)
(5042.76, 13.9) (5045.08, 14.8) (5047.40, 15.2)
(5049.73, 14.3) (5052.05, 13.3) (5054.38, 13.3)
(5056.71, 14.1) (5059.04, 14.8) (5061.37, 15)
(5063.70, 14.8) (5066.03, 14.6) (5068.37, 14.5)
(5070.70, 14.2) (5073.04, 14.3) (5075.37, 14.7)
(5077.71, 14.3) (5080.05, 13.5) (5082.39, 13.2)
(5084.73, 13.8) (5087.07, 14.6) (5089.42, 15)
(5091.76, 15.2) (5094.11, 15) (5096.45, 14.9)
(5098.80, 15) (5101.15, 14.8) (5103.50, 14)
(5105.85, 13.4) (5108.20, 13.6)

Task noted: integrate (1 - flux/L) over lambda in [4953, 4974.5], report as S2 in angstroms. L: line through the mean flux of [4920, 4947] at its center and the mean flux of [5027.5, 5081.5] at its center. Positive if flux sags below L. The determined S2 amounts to 4.0 angstroms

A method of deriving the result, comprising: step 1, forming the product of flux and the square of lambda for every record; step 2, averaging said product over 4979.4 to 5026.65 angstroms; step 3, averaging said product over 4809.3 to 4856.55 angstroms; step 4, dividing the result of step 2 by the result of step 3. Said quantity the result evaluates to 1.1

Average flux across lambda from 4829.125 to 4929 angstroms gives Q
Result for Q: 13.8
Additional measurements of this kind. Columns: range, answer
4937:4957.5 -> 16.4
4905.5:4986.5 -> 15.1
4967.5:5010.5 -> 13.7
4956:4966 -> 11.8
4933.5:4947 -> 16.8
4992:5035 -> 13.3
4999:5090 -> 13.8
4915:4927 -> 15.2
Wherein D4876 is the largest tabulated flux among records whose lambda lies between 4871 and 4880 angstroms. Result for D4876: 13.3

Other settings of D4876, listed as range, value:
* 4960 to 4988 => 14.1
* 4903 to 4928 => 16.7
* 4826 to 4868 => 13.1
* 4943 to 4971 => 17.8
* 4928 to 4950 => 17.6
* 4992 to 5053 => 15.2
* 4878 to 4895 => 14.7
